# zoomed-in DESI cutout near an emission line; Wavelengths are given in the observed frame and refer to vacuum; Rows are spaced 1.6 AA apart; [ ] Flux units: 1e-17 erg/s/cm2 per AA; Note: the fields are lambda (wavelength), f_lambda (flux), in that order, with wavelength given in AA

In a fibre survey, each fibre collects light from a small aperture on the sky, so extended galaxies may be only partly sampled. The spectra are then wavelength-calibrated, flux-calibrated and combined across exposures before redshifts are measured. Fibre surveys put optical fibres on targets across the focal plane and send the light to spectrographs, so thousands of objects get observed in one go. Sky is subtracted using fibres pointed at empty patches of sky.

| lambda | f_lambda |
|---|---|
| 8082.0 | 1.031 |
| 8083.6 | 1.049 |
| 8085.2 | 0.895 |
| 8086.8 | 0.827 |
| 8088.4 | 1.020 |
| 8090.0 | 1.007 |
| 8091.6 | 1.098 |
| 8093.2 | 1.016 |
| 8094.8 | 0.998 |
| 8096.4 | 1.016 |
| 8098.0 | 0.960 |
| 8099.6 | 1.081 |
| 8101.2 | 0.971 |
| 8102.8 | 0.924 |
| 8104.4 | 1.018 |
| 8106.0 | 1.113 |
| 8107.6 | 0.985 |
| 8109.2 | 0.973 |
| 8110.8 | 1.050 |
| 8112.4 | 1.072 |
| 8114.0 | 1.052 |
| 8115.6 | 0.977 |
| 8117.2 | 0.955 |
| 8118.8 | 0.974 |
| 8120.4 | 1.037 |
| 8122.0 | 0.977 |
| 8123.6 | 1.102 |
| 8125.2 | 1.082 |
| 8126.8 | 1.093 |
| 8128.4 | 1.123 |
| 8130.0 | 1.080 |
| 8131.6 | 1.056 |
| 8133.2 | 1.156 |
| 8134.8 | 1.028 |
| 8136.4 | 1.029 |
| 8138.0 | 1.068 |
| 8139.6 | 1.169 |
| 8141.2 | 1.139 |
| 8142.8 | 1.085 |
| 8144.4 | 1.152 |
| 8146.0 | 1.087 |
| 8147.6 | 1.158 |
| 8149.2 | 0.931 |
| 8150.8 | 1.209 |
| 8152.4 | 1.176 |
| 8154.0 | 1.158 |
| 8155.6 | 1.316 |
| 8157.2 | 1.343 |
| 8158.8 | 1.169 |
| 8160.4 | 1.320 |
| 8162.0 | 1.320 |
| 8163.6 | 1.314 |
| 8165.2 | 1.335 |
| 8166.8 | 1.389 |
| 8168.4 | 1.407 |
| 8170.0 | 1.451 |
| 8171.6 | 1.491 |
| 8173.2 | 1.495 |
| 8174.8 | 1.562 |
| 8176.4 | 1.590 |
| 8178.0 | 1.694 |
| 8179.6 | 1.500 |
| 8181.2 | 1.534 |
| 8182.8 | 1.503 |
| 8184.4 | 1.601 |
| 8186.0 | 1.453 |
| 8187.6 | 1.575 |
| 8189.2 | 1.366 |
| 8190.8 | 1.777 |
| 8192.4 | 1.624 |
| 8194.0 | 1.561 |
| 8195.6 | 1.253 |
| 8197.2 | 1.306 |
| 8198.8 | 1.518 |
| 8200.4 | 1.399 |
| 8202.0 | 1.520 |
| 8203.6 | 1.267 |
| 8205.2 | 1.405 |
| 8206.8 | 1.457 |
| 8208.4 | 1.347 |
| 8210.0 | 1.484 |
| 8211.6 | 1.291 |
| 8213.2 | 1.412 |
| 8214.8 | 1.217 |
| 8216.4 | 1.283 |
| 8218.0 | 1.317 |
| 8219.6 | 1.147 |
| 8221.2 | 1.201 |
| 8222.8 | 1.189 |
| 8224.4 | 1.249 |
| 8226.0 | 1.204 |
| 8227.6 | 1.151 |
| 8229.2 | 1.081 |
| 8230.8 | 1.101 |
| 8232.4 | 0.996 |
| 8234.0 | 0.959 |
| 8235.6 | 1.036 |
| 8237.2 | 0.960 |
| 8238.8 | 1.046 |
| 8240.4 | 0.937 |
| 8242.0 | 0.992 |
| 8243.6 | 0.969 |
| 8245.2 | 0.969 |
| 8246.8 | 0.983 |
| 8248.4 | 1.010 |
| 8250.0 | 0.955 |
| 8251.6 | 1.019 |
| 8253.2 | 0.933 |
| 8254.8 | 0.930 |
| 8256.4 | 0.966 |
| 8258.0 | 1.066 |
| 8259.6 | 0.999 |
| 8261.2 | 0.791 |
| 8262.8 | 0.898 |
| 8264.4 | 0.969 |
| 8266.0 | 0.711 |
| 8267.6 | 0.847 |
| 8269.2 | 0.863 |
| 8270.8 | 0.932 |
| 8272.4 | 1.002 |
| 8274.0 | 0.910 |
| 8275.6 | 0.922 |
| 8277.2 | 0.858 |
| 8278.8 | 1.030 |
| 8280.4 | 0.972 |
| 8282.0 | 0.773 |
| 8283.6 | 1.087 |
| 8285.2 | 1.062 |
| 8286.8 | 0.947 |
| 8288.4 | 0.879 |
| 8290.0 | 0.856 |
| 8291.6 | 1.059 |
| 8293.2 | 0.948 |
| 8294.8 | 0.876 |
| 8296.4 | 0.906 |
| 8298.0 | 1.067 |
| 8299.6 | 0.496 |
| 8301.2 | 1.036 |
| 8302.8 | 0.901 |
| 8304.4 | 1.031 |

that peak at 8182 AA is Mg II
